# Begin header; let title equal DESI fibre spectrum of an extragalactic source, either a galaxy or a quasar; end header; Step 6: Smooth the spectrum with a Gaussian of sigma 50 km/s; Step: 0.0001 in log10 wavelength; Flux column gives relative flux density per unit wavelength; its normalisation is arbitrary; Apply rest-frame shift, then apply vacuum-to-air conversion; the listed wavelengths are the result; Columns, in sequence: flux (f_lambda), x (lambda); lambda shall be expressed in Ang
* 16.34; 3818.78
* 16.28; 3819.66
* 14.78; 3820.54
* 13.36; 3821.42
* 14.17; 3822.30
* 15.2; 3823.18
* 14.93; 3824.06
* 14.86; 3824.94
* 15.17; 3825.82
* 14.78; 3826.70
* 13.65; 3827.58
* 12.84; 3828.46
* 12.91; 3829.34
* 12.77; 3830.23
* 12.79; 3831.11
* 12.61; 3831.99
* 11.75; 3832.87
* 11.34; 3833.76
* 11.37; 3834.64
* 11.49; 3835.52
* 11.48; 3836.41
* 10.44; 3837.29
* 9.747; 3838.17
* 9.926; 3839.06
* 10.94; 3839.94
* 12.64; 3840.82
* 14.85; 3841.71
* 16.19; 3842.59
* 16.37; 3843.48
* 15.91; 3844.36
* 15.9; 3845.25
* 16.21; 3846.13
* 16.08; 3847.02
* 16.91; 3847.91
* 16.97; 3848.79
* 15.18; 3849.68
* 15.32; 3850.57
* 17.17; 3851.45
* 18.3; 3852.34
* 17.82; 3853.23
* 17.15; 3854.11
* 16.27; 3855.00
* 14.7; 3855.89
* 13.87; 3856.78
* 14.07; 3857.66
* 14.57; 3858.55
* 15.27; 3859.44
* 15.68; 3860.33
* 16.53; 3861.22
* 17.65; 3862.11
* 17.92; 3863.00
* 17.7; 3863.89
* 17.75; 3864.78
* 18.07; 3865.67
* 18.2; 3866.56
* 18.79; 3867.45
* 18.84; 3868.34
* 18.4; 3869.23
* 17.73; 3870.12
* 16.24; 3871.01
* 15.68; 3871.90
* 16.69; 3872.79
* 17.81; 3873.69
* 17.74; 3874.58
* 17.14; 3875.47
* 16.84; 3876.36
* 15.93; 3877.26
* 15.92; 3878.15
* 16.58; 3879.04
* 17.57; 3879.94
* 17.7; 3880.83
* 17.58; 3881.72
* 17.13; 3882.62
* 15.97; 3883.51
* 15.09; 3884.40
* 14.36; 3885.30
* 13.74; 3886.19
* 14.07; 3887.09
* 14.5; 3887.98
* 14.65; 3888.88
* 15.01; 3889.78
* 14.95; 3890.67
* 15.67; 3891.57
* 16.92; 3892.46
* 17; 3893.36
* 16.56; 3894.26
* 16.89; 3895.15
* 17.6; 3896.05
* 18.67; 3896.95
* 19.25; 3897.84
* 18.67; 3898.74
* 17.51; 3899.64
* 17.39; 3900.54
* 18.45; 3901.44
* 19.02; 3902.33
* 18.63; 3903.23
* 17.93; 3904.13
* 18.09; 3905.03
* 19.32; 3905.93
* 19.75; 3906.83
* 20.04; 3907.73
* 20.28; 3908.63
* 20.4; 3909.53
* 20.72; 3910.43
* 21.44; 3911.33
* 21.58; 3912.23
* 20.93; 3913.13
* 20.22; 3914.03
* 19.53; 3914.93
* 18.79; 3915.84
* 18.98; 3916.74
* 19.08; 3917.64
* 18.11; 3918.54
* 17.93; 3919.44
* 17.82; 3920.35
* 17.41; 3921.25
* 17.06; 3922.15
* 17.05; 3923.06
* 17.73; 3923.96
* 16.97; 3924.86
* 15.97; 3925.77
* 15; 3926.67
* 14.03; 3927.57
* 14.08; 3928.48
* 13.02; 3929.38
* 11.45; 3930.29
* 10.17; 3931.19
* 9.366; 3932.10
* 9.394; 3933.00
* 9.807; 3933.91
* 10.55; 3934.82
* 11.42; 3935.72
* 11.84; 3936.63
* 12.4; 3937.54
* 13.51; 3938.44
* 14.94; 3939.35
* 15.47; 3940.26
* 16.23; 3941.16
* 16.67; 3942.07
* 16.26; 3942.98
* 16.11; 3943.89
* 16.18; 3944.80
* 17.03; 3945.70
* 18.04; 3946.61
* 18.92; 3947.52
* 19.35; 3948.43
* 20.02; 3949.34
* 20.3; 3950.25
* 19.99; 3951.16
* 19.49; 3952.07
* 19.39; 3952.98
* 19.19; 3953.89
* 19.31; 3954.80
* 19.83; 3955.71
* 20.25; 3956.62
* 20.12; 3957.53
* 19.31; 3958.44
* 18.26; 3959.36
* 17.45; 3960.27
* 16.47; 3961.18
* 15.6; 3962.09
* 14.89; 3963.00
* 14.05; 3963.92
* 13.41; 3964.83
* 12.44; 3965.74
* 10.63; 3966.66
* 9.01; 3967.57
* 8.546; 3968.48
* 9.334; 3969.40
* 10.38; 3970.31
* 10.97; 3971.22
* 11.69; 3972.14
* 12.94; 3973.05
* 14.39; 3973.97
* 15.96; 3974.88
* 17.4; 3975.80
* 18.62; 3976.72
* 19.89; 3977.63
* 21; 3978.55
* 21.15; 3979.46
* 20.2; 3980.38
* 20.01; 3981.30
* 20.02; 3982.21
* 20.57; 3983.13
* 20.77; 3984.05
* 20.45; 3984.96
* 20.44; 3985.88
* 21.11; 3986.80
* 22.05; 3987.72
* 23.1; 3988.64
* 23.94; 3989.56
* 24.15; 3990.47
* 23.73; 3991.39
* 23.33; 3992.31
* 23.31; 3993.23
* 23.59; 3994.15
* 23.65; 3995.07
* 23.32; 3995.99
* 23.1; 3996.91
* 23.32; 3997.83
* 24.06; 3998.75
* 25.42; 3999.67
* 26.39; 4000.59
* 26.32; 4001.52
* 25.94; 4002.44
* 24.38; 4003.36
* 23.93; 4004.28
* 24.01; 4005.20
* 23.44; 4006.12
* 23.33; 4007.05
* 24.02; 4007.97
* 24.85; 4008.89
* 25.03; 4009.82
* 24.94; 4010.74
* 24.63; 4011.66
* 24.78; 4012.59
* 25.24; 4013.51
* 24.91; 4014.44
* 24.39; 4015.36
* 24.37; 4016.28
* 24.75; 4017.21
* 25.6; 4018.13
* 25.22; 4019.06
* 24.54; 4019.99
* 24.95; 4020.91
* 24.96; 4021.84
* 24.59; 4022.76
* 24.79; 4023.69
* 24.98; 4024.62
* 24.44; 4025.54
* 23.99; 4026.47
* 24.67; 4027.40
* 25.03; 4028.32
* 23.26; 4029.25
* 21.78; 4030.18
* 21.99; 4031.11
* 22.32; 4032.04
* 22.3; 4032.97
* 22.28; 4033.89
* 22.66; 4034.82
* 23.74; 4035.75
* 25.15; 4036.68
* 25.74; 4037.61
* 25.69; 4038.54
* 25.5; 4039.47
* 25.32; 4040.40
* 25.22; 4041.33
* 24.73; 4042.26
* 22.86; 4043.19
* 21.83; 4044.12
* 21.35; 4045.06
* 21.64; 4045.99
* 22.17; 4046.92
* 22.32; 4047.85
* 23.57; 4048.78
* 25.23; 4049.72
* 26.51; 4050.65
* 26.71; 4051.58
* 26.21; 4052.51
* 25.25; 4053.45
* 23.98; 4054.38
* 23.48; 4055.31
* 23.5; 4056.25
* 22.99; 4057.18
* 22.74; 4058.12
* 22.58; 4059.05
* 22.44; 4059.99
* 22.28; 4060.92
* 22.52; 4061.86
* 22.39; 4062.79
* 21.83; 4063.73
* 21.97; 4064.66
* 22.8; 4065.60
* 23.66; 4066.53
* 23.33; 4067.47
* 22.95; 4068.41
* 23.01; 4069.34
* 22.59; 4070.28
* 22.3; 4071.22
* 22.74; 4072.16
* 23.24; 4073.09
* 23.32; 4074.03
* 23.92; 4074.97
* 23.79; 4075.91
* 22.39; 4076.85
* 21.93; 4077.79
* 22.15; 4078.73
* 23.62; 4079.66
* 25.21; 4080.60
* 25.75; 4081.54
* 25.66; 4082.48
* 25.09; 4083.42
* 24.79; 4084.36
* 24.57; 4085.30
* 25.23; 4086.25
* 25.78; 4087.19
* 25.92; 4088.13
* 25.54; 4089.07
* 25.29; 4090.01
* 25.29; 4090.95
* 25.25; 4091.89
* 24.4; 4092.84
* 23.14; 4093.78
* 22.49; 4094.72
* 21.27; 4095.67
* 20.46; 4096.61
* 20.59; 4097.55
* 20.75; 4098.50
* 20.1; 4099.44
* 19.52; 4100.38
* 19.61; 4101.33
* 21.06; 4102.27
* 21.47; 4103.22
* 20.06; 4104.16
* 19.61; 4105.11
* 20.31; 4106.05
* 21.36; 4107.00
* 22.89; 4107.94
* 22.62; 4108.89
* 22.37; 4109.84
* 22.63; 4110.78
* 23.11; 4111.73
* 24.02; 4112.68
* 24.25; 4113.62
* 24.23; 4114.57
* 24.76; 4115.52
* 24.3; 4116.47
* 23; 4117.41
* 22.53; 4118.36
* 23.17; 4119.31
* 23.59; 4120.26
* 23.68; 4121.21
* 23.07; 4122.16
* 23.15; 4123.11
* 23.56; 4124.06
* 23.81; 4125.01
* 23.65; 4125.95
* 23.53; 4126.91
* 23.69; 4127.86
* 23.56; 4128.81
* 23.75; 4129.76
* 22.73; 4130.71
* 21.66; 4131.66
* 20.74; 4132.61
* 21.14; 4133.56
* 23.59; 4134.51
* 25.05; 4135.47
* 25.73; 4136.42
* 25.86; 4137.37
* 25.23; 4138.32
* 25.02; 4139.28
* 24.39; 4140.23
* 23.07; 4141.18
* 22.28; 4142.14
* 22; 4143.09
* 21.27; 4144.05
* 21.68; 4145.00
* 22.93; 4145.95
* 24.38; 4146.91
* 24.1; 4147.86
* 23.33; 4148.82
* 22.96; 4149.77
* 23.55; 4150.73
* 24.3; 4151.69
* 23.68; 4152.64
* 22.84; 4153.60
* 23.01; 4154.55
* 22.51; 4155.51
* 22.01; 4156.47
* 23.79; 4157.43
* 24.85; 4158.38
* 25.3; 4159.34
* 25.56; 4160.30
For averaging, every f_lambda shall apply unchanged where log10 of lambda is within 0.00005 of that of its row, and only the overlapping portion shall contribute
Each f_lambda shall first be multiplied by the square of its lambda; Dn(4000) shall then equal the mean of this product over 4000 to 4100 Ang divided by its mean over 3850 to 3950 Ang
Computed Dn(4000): 1.5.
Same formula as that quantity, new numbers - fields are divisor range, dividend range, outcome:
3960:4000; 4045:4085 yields 1.33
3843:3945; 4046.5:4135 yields 1.55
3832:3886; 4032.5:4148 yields 1.67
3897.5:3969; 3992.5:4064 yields 1.51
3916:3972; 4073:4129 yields 1.62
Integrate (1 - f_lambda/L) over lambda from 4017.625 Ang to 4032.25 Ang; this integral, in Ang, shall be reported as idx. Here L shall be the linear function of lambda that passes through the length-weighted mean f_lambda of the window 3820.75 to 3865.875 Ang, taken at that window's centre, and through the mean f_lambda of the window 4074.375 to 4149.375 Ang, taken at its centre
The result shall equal -2.7 Ang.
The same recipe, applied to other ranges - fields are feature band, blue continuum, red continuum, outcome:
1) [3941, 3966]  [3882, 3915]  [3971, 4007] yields 2.8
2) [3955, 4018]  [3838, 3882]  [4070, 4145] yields -1.4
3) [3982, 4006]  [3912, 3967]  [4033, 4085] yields -4.4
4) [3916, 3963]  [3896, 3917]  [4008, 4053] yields 9.9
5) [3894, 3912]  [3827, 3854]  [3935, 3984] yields -4.3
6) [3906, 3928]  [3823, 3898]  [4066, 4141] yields -1.7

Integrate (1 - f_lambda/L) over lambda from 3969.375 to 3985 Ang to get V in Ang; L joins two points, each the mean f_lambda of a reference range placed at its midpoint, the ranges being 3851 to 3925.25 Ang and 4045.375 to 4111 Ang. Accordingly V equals 2.3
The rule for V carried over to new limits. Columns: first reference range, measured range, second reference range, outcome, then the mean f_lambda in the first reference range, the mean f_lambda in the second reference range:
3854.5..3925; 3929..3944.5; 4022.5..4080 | 5.1 Ang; 17.4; 23.5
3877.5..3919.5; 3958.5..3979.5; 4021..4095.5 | 6.1 Ang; 17.8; 23.8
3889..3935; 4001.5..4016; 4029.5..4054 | -1.6 Ang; 17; 23.8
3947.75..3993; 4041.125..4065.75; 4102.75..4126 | -3.1 Ang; 17.9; 22.8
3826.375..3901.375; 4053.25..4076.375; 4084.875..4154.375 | -1.6 Ang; 15.7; 23.1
